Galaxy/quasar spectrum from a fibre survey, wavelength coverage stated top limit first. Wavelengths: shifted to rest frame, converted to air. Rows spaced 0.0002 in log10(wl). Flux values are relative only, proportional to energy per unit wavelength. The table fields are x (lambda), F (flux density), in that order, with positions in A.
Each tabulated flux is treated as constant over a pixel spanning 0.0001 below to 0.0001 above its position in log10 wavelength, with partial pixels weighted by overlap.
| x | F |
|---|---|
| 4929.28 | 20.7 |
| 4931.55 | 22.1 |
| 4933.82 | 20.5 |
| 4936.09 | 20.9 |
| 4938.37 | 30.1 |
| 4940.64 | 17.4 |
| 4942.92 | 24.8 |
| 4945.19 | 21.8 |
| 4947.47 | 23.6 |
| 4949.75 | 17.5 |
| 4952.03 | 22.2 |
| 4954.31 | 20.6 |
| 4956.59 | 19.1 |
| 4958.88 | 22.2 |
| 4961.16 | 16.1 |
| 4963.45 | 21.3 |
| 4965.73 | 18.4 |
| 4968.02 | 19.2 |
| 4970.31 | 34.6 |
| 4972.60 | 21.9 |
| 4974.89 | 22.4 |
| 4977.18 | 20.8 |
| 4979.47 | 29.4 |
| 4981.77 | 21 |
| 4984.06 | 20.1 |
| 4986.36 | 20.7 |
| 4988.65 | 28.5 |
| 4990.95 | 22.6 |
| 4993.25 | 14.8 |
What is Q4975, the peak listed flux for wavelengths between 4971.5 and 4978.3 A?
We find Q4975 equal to 22.4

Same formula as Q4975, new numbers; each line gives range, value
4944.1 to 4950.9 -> 23.6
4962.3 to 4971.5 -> 34.6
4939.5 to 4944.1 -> 24.8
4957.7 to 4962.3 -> 22.2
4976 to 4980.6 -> 29.4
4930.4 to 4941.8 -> 30.1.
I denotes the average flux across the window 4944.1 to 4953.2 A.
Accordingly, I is 21.3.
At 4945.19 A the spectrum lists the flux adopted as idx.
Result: 21.8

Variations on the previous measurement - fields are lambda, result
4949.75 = 17.5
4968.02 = 19.2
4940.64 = 17.4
